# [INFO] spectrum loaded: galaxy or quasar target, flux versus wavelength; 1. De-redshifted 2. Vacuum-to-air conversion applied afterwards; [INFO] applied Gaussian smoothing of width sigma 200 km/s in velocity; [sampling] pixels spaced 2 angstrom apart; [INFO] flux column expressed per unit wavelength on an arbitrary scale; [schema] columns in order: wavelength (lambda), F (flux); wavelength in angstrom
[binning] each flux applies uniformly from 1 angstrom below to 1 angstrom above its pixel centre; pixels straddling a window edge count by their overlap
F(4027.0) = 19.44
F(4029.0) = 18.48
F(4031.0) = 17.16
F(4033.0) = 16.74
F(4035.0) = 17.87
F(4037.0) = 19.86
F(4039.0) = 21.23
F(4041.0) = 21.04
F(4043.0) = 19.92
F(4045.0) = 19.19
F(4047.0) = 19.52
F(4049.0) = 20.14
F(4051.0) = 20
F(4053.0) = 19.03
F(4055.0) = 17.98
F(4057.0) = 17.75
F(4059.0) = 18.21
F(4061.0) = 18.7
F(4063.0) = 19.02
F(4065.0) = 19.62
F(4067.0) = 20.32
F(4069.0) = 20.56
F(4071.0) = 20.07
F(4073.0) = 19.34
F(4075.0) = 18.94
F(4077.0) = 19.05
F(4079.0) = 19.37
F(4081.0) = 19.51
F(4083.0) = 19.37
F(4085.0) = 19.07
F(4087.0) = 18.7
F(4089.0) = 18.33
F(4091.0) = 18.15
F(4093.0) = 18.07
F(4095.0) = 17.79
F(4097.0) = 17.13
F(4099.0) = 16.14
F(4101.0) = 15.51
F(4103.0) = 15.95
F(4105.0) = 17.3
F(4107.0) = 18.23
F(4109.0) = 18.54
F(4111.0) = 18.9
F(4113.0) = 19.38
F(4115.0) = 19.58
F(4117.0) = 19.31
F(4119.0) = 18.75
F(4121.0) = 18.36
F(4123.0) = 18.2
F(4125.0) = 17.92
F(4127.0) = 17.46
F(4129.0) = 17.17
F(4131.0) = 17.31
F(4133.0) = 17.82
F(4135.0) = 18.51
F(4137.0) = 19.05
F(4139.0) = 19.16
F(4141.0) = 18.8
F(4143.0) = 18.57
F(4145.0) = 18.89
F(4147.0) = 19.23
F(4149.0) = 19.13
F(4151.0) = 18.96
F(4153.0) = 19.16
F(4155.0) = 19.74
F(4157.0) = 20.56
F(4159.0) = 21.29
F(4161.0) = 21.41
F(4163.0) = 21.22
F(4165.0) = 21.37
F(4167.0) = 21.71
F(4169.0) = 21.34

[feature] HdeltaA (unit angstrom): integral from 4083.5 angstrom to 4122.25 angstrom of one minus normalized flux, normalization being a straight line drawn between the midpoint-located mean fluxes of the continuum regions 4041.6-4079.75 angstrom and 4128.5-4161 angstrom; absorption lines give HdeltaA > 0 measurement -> 2.24 angstrom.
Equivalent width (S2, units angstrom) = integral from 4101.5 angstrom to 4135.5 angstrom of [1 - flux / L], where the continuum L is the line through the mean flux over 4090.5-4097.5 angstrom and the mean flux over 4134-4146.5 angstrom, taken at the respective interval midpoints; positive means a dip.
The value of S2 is 0.4 angstrom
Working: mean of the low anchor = 17.8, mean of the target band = 18.1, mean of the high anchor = 18.8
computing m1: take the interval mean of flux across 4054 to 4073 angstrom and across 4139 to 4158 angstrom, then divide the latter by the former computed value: 1.00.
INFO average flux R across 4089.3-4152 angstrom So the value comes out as 18.2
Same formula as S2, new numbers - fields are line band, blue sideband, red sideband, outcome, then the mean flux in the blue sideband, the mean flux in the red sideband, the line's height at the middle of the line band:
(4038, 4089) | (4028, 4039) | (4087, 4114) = -3.9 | 18.3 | 17.7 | 18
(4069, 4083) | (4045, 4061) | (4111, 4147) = -0.5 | 18.9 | 18.5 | 18.8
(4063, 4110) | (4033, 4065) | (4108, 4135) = 0.7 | 19.2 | 18.4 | 18.8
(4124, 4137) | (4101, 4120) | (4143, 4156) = 0.6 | 18.3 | 19.1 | 18.7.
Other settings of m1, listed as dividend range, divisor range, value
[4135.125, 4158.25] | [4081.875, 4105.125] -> 1.09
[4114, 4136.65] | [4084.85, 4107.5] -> 1.04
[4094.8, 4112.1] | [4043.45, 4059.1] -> 0.91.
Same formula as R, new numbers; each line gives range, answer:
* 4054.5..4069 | 18.9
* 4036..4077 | 19.5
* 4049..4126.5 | 18.6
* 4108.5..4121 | 19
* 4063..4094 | 19.2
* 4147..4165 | 20.2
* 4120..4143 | 18.2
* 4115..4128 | 18.4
